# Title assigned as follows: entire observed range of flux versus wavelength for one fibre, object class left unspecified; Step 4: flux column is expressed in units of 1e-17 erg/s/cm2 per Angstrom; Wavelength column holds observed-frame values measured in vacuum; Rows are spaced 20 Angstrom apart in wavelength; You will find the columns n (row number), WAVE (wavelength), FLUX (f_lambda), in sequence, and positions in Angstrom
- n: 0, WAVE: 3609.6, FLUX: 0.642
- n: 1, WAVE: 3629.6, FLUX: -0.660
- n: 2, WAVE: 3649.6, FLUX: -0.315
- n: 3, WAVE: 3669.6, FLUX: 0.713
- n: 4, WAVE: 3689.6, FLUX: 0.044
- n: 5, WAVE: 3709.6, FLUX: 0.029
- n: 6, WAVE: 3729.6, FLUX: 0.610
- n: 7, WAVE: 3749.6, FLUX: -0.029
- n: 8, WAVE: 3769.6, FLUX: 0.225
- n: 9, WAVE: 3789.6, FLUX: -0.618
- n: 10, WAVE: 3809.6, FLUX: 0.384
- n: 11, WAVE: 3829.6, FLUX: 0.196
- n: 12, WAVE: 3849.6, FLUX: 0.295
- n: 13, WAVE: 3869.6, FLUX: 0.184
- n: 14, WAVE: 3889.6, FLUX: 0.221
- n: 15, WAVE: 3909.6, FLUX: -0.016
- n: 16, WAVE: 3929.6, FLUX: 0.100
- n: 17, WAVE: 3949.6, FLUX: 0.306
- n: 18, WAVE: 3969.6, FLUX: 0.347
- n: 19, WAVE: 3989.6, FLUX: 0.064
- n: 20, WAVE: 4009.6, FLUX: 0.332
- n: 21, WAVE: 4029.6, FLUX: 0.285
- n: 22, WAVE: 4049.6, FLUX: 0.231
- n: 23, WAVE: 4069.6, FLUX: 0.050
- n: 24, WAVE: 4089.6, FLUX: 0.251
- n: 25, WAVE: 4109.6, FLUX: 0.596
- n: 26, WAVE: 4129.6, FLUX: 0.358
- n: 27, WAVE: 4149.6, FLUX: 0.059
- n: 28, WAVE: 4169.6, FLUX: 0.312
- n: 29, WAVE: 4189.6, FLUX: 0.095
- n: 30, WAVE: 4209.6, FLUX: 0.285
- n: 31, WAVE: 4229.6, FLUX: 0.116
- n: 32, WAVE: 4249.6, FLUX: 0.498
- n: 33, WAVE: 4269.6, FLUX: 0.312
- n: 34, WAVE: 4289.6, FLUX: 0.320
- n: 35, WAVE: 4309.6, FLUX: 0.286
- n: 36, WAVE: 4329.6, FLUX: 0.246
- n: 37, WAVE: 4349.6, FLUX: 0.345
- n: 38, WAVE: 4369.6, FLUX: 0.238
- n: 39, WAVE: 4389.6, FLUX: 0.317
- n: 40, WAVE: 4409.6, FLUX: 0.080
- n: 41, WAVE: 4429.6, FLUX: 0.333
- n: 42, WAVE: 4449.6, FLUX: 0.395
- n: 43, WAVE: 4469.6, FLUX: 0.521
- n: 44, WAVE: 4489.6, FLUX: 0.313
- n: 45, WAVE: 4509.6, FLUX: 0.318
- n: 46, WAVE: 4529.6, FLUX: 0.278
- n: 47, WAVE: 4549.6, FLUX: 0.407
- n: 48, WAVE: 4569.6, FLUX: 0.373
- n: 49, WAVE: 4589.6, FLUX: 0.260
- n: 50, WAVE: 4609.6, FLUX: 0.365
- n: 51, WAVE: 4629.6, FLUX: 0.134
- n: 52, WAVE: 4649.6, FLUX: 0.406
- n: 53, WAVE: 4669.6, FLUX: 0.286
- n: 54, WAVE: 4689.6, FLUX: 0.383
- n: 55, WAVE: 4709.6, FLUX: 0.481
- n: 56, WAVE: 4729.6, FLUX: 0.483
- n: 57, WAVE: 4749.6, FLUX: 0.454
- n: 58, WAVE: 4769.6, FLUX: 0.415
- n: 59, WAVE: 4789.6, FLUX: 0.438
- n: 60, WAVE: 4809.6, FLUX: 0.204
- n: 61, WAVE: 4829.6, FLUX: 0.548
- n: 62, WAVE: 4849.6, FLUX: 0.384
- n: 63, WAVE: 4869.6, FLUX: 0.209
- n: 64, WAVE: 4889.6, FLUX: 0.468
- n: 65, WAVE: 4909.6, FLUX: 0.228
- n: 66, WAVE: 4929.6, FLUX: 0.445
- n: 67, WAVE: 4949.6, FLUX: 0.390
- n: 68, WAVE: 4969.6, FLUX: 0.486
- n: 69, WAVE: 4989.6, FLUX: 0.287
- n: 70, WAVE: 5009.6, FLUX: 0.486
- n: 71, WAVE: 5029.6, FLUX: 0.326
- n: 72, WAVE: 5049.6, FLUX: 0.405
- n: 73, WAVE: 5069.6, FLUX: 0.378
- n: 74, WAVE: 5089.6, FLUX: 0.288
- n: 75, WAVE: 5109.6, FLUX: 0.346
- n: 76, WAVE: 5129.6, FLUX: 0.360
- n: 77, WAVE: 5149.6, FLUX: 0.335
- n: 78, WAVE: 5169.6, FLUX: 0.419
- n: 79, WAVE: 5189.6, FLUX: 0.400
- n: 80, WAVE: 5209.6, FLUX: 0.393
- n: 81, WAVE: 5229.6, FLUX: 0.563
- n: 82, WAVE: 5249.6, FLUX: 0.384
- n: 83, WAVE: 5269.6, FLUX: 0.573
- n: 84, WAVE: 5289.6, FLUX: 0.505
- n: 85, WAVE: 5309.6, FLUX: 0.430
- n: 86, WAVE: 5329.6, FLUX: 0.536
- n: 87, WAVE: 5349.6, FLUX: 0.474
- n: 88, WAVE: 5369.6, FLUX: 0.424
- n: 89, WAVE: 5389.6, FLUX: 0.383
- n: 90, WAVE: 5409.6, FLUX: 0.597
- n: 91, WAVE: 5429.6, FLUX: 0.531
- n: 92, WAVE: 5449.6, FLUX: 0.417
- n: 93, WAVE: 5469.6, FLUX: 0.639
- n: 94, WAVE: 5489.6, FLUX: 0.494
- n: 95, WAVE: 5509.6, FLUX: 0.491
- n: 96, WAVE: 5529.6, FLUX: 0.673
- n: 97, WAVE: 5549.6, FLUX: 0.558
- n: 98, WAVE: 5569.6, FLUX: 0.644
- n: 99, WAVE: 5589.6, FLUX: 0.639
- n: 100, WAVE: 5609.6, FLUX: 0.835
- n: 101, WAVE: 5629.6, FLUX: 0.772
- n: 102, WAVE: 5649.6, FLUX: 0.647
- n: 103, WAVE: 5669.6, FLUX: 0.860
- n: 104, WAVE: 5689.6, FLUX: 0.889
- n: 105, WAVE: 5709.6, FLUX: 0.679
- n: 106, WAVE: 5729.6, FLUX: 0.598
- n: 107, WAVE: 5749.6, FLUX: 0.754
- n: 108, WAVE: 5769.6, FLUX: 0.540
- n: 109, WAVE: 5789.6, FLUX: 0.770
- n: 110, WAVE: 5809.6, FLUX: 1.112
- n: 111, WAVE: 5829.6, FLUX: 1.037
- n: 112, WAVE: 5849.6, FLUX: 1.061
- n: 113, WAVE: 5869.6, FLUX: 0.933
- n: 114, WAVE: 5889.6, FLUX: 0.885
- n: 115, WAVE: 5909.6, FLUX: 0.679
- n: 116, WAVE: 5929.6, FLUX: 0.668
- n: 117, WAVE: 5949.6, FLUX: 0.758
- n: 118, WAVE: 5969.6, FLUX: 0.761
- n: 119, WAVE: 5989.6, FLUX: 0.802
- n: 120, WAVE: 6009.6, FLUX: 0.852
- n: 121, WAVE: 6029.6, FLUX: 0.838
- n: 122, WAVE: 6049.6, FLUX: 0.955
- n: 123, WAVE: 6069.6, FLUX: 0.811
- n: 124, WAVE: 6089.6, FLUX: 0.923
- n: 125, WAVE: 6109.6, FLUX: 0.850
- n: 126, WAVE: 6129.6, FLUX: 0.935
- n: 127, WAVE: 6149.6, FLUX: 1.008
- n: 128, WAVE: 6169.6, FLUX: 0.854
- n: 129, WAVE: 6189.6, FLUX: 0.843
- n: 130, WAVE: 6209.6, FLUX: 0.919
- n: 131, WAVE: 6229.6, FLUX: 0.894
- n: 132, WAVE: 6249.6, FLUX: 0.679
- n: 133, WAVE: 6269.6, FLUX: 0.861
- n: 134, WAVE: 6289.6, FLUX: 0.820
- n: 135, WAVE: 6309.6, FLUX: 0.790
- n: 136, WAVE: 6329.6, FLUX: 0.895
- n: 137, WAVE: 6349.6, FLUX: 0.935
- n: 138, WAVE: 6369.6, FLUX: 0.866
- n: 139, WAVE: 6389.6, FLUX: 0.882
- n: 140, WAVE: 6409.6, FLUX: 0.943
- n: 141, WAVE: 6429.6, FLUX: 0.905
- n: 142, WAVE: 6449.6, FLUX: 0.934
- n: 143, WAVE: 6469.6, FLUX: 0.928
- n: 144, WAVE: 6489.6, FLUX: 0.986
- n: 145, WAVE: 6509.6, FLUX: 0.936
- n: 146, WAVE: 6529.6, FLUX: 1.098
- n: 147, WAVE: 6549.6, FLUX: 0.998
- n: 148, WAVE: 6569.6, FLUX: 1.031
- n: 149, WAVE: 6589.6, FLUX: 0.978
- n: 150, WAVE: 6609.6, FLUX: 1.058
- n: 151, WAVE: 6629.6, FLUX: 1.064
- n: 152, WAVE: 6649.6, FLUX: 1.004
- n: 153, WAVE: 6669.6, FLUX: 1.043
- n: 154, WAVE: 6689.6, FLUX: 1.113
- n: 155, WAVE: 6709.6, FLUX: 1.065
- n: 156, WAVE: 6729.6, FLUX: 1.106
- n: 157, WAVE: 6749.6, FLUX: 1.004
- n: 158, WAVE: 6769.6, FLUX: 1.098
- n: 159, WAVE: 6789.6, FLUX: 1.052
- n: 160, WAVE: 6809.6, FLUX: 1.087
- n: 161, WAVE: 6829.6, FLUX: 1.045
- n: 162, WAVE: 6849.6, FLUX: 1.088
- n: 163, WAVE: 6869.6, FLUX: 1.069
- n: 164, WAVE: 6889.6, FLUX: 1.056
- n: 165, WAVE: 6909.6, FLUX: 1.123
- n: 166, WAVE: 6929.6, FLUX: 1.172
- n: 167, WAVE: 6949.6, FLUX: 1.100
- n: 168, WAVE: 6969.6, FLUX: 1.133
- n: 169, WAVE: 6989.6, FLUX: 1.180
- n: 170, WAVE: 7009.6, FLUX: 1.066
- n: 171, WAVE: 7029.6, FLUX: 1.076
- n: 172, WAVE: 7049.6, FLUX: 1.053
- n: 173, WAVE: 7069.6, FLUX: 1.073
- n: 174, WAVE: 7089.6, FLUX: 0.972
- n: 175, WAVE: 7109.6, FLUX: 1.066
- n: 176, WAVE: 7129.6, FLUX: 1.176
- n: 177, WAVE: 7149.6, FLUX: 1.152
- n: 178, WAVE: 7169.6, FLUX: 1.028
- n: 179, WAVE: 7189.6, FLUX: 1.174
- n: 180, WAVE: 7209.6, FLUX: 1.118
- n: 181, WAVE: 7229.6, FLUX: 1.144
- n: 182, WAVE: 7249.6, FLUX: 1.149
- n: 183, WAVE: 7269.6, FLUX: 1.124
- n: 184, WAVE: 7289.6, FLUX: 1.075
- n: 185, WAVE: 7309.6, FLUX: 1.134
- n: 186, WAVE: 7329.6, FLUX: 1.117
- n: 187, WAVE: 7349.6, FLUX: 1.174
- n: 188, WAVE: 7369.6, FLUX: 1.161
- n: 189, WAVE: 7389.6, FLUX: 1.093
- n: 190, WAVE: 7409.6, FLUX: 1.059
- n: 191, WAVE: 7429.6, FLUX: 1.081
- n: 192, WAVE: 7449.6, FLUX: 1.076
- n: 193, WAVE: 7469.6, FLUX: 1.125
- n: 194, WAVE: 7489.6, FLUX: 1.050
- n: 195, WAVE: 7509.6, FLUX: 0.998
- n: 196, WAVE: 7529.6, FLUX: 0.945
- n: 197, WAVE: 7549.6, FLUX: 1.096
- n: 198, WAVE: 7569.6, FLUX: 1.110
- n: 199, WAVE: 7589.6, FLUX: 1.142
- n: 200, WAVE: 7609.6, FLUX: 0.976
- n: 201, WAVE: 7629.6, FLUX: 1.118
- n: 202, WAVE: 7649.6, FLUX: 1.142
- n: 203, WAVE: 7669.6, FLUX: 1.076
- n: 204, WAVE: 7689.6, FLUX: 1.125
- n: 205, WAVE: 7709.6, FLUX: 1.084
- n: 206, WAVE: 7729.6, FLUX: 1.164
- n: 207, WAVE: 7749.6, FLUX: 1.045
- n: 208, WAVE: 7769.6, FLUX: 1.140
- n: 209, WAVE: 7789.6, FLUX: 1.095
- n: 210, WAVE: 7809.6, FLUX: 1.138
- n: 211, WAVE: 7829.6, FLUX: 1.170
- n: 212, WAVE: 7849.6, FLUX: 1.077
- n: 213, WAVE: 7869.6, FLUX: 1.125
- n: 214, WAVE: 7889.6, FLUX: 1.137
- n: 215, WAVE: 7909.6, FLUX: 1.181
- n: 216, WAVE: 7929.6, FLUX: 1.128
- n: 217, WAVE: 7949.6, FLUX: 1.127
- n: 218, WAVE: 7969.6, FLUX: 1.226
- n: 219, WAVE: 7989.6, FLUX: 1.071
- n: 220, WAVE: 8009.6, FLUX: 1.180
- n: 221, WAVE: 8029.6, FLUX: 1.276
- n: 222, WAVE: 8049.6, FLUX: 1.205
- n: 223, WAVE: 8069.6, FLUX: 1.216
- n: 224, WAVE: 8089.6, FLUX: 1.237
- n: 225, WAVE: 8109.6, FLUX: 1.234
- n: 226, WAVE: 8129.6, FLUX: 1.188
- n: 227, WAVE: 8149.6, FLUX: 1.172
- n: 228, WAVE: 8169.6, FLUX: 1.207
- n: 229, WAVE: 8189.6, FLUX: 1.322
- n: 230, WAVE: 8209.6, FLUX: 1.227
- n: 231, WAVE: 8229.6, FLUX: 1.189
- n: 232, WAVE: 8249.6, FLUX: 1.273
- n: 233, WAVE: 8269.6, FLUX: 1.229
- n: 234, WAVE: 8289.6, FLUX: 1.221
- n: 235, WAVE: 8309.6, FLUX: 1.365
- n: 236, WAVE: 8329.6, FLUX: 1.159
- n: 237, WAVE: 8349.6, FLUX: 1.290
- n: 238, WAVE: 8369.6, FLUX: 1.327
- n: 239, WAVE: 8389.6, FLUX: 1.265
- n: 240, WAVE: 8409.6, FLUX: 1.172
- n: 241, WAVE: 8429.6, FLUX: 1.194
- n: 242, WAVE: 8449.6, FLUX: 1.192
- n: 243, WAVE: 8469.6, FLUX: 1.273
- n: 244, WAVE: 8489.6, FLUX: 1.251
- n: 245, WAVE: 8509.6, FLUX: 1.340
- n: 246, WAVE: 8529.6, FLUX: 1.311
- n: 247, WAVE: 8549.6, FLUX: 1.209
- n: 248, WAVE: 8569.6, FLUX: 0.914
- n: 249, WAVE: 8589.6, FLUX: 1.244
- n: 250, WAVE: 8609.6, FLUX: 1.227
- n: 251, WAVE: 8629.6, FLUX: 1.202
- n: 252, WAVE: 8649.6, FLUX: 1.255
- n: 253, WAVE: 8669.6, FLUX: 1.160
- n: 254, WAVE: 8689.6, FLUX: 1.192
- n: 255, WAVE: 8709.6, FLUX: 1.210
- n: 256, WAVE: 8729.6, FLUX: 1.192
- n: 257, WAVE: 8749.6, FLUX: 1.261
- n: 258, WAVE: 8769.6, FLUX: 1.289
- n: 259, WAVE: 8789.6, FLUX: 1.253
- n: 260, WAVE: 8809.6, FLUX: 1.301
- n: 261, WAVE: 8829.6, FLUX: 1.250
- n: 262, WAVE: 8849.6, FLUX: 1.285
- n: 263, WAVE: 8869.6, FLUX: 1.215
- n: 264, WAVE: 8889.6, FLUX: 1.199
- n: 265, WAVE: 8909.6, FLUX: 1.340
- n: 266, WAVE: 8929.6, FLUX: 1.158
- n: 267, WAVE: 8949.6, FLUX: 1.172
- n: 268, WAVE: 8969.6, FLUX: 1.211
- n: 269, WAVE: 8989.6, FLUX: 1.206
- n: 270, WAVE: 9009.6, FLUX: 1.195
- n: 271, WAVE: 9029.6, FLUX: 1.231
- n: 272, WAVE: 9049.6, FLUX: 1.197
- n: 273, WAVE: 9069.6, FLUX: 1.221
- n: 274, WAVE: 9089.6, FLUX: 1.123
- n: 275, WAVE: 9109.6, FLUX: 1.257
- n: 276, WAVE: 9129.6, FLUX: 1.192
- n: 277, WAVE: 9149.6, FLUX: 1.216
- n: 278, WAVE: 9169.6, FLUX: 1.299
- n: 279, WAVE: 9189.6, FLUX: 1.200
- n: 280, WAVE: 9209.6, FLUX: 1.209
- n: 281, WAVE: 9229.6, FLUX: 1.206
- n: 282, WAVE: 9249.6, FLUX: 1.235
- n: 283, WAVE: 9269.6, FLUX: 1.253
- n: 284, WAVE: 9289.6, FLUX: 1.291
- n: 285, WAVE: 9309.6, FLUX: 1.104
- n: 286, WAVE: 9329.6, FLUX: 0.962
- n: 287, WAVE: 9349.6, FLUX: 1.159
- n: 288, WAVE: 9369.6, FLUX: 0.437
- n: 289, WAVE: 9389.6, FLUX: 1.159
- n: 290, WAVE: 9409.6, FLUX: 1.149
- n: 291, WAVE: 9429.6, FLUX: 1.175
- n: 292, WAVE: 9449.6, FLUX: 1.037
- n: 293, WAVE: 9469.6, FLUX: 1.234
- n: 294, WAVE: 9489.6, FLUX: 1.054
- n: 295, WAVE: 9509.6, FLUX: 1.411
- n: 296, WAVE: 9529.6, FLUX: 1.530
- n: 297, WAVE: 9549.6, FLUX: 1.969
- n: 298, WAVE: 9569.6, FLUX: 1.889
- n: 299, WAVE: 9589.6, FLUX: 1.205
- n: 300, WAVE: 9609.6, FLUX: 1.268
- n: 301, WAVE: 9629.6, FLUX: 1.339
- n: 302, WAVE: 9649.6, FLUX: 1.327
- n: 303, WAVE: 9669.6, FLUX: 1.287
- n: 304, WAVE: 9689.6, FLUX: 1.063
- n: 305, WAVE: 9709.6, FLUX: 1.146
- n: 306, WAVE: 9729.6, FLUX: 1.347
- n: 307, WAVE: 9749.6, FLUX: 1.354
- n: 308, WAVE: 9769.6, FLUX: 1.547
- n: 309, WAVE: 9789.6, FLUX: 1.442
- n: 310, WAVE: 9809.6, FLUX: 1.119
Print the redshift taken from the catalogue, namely 0.454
